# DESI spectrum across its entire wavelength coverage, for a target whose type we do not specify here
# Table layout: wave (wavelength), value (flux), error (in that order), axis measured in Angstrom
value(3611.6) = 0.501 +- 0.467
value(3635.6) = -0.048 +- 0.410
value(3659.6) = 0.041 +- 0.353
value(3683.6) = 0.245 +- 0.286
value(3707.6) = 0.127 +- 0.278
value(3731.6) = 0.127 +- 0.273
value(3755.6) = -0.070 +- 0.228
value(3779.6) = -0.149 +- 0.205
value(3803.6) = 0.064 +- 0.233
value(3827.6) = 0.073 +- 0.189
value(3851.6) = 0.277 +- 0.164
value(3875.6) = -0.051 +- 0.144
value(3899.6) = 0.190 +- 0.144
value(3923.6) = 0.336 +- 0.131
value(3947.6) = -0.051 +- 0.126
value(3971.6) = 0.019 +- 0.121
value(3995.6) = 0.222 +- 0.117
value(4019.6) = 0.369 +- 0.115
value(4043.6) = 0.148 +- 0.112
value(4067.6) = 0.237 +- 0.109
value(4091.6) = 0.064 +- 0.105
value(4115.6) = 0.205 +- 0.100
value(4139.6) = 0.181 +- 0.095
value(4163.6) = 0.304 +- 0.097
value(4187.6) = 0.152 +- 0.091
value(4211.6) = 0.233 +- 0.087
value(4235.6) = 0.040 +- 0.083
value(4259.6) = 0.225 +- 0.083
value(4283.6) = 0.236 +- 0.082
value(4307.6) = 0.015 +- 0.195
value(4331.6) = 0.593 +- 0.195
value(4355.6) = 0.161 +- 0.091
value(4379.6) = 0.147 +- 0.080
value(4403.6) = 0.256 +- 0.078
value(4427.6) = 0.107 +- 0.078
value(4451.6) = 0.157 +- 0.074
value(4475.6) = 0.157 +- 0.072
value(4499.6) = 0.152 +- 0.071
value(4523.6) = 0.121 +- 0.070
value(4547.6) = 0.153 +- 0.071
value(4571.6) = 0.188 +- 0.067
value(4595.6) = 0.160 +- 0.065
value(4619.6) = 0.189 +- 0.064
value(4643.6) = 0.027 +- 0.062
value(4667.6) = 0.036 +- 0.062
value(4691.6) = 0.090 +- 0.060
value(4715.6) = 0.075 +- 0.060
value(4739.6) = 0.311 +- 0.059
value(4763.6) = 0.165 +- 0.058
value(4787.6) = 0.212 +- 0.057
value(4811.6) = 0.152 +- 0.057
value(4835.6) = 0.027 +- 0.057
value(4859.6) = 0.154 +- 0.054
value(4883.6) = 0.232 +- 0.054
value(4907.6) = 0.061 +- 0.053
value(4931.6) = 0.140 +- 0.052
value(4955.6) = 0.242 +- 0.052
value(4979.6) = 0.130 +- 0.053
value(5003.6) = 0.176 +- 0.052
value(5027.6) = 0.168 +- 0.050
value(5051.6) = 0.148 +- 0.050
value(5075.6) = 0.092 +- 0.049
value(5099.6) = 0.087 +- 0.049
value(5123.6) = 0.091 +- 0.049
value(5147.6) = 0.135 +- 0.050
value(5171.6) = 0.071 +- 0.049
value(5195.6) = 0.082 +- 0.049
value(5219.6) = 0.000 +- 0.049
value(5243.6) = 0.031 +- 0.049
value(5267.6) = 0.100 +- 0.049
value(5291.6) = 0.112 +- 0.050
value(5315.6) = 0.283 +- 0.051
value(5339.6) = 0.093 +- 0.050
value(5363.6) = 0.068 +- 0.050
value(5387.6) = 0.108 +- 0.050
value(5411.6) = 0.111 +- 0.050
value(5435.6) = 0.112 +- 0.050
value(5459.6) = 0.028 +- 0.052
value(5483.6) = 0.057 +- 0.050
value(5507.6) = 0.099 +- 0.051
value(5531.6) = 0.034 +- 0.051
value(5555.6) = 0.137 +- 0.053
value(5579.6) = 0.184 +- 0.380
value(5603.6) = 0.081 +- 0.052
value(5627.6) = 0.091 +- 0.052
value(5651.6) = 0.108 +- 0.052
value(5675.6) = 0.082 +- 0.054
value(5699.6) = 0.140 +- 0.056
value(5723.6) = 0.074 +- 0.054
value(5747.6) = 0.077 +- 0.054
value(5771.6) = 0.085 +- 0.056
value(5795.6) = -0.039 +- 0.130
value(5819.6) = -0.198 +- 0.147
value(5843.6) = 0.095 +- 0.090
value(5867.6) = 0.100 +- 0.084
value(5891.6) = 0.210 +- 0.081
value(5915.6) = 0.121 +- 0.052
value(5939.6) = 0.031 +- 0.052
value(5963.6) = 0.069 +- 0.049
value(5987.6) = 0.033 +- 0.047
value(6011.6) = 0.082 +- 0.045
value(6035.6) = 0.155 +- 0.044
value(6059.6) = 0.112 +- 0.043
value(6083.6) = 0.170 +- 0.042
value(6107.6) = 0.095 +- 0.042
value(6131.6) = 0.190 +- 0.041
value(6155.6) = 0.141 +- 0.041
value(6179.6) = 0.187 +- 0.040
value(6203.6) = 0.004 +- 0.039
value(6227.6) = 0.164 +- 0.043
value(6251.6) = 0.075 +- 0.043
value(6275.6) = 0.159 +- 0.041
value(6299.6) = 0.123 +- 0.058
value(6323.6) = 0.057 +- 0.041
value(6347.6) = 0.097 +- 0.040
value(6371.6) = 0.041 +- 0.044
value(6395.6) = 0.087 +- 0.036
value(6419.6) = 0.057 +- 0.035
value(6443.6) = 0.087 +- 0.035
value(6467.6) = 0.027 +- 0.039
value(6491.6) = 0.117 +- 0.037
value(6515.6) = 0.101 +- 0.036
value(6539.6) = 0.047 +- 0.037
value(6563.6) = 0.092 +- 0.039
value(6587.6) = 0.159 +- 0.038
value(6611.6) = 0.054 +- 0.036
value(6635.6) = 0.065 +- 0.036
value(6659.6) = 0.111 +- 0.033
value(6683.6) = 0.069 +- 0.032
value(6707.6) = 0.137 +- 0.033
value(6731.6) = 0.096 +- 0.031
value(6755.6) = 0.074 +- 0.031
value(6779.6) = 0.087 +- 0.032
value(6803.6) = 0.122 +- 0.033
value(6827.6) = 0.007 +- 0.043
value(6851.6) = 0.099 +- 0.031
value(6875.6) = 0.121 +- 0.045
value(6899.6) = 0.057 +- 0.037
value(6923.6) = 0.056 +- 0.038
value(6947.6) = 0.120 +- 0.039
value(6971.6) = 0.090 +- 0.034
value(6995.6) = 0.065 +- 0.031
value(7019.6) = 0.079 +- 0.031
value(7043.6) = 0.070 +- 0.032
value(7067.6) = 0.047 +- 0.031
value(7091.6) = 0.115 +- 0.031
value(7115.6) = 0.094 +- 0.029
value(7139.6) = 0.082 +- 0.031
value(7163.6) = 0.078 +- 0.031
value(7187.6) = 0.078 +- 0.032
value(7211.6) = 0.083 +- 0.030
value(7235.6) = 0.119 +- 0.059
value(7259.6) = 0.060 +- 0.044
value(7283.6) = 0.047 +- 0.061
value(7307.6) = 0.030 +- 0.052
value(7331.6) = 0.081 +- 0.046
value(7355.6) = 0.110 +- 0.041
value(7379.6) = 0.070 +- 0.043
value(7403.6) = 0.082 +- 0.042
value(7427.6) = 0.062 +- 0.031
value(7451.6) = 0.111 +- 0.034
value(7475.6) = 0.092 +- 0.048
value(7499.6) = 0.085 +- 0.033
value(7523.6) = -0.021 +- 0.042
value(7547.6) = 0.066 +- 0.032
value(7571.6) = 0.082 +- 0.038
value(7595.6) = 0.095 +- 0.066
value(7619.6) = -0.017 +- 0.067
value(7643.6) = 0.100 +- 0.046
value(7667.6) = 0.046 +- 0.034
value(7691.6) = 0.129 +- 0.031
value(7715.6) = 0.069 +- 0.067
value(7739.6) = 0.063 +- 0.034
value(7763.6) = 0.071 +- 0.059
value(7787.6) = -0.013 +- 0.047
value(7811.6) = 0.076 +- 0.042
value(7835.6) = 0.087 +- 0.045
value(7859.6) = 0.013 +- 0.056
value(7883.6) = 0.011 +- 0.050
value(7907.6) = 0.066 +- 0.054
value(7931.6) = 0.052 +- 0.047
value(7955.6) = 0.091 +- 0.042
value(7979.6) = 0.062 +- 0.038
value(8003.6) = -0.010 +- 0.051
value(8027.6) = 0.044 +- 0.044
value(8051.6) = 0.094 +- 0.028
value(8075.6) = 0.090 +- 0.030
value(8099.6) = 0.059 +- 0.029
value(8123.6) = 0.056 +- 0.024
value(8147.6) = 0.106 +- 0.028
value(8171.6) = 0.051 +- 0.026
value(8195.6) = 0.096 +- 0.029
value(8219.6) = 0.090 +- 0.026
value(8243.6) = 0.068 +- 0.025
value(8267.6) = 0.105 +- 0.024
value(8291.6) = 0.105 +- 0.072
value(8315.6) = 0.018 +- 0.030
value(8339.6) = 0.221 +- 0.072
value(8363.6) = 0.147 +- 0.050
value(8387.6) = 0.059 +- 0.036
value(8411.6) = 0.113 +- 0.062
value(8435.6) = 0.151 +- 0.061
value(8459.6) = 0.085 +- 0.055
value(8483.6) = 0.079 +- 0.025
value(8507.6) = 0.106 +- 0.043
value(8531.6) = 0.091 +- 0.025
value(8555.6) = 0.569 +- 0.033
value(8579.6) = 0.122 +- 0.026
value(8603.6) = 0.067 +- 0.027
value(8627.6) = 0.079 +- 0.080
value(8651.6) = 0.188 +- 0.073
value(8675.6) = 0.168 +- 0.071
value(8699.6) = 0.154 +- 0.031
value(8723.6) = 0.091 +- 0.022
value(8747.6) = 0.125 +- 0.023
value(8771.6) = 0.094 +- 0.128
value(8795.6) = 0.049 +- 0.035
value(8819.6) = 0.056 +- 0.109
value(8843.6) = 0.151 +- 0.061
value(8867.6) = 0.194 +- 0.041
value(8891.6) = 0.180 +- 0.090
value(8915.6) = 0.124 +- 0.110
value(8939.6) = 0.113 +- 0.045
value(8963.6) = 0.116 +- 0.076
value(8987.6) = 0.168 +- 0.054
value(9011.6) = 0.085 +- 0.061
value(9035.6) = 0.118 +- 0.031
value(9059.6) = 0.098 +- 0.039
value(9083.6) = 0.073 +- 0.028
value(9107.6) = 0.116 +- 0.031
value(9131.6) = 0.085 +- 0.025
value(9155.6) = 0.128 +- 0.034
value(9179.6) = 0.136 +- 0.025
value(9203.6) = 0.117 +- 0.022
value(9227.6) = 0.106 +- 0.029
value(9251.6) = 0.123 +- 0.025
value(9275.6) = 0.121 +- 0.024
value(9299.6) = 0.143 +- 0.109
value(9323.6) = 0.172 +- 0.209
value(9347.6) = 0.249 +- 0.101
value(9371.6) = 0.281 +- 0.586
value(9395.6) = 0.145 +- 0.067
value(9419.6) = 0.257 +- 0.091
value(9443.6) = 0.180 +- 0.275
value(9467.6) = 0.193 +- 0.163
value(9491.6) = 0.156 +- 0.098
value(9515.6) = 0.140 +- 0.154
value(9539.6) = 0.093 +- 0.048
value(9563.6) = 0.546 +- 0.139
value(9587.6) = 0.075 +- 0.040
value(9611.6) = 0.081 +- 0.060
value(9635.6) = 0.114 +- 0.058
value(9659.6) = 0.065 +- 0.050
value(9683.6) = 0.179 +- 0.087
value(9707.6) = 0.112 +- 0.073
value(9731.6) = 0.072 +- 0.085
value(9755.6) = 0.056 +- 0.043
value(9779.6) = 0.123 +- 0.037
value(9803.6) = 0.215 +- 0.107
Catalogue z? 1.29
